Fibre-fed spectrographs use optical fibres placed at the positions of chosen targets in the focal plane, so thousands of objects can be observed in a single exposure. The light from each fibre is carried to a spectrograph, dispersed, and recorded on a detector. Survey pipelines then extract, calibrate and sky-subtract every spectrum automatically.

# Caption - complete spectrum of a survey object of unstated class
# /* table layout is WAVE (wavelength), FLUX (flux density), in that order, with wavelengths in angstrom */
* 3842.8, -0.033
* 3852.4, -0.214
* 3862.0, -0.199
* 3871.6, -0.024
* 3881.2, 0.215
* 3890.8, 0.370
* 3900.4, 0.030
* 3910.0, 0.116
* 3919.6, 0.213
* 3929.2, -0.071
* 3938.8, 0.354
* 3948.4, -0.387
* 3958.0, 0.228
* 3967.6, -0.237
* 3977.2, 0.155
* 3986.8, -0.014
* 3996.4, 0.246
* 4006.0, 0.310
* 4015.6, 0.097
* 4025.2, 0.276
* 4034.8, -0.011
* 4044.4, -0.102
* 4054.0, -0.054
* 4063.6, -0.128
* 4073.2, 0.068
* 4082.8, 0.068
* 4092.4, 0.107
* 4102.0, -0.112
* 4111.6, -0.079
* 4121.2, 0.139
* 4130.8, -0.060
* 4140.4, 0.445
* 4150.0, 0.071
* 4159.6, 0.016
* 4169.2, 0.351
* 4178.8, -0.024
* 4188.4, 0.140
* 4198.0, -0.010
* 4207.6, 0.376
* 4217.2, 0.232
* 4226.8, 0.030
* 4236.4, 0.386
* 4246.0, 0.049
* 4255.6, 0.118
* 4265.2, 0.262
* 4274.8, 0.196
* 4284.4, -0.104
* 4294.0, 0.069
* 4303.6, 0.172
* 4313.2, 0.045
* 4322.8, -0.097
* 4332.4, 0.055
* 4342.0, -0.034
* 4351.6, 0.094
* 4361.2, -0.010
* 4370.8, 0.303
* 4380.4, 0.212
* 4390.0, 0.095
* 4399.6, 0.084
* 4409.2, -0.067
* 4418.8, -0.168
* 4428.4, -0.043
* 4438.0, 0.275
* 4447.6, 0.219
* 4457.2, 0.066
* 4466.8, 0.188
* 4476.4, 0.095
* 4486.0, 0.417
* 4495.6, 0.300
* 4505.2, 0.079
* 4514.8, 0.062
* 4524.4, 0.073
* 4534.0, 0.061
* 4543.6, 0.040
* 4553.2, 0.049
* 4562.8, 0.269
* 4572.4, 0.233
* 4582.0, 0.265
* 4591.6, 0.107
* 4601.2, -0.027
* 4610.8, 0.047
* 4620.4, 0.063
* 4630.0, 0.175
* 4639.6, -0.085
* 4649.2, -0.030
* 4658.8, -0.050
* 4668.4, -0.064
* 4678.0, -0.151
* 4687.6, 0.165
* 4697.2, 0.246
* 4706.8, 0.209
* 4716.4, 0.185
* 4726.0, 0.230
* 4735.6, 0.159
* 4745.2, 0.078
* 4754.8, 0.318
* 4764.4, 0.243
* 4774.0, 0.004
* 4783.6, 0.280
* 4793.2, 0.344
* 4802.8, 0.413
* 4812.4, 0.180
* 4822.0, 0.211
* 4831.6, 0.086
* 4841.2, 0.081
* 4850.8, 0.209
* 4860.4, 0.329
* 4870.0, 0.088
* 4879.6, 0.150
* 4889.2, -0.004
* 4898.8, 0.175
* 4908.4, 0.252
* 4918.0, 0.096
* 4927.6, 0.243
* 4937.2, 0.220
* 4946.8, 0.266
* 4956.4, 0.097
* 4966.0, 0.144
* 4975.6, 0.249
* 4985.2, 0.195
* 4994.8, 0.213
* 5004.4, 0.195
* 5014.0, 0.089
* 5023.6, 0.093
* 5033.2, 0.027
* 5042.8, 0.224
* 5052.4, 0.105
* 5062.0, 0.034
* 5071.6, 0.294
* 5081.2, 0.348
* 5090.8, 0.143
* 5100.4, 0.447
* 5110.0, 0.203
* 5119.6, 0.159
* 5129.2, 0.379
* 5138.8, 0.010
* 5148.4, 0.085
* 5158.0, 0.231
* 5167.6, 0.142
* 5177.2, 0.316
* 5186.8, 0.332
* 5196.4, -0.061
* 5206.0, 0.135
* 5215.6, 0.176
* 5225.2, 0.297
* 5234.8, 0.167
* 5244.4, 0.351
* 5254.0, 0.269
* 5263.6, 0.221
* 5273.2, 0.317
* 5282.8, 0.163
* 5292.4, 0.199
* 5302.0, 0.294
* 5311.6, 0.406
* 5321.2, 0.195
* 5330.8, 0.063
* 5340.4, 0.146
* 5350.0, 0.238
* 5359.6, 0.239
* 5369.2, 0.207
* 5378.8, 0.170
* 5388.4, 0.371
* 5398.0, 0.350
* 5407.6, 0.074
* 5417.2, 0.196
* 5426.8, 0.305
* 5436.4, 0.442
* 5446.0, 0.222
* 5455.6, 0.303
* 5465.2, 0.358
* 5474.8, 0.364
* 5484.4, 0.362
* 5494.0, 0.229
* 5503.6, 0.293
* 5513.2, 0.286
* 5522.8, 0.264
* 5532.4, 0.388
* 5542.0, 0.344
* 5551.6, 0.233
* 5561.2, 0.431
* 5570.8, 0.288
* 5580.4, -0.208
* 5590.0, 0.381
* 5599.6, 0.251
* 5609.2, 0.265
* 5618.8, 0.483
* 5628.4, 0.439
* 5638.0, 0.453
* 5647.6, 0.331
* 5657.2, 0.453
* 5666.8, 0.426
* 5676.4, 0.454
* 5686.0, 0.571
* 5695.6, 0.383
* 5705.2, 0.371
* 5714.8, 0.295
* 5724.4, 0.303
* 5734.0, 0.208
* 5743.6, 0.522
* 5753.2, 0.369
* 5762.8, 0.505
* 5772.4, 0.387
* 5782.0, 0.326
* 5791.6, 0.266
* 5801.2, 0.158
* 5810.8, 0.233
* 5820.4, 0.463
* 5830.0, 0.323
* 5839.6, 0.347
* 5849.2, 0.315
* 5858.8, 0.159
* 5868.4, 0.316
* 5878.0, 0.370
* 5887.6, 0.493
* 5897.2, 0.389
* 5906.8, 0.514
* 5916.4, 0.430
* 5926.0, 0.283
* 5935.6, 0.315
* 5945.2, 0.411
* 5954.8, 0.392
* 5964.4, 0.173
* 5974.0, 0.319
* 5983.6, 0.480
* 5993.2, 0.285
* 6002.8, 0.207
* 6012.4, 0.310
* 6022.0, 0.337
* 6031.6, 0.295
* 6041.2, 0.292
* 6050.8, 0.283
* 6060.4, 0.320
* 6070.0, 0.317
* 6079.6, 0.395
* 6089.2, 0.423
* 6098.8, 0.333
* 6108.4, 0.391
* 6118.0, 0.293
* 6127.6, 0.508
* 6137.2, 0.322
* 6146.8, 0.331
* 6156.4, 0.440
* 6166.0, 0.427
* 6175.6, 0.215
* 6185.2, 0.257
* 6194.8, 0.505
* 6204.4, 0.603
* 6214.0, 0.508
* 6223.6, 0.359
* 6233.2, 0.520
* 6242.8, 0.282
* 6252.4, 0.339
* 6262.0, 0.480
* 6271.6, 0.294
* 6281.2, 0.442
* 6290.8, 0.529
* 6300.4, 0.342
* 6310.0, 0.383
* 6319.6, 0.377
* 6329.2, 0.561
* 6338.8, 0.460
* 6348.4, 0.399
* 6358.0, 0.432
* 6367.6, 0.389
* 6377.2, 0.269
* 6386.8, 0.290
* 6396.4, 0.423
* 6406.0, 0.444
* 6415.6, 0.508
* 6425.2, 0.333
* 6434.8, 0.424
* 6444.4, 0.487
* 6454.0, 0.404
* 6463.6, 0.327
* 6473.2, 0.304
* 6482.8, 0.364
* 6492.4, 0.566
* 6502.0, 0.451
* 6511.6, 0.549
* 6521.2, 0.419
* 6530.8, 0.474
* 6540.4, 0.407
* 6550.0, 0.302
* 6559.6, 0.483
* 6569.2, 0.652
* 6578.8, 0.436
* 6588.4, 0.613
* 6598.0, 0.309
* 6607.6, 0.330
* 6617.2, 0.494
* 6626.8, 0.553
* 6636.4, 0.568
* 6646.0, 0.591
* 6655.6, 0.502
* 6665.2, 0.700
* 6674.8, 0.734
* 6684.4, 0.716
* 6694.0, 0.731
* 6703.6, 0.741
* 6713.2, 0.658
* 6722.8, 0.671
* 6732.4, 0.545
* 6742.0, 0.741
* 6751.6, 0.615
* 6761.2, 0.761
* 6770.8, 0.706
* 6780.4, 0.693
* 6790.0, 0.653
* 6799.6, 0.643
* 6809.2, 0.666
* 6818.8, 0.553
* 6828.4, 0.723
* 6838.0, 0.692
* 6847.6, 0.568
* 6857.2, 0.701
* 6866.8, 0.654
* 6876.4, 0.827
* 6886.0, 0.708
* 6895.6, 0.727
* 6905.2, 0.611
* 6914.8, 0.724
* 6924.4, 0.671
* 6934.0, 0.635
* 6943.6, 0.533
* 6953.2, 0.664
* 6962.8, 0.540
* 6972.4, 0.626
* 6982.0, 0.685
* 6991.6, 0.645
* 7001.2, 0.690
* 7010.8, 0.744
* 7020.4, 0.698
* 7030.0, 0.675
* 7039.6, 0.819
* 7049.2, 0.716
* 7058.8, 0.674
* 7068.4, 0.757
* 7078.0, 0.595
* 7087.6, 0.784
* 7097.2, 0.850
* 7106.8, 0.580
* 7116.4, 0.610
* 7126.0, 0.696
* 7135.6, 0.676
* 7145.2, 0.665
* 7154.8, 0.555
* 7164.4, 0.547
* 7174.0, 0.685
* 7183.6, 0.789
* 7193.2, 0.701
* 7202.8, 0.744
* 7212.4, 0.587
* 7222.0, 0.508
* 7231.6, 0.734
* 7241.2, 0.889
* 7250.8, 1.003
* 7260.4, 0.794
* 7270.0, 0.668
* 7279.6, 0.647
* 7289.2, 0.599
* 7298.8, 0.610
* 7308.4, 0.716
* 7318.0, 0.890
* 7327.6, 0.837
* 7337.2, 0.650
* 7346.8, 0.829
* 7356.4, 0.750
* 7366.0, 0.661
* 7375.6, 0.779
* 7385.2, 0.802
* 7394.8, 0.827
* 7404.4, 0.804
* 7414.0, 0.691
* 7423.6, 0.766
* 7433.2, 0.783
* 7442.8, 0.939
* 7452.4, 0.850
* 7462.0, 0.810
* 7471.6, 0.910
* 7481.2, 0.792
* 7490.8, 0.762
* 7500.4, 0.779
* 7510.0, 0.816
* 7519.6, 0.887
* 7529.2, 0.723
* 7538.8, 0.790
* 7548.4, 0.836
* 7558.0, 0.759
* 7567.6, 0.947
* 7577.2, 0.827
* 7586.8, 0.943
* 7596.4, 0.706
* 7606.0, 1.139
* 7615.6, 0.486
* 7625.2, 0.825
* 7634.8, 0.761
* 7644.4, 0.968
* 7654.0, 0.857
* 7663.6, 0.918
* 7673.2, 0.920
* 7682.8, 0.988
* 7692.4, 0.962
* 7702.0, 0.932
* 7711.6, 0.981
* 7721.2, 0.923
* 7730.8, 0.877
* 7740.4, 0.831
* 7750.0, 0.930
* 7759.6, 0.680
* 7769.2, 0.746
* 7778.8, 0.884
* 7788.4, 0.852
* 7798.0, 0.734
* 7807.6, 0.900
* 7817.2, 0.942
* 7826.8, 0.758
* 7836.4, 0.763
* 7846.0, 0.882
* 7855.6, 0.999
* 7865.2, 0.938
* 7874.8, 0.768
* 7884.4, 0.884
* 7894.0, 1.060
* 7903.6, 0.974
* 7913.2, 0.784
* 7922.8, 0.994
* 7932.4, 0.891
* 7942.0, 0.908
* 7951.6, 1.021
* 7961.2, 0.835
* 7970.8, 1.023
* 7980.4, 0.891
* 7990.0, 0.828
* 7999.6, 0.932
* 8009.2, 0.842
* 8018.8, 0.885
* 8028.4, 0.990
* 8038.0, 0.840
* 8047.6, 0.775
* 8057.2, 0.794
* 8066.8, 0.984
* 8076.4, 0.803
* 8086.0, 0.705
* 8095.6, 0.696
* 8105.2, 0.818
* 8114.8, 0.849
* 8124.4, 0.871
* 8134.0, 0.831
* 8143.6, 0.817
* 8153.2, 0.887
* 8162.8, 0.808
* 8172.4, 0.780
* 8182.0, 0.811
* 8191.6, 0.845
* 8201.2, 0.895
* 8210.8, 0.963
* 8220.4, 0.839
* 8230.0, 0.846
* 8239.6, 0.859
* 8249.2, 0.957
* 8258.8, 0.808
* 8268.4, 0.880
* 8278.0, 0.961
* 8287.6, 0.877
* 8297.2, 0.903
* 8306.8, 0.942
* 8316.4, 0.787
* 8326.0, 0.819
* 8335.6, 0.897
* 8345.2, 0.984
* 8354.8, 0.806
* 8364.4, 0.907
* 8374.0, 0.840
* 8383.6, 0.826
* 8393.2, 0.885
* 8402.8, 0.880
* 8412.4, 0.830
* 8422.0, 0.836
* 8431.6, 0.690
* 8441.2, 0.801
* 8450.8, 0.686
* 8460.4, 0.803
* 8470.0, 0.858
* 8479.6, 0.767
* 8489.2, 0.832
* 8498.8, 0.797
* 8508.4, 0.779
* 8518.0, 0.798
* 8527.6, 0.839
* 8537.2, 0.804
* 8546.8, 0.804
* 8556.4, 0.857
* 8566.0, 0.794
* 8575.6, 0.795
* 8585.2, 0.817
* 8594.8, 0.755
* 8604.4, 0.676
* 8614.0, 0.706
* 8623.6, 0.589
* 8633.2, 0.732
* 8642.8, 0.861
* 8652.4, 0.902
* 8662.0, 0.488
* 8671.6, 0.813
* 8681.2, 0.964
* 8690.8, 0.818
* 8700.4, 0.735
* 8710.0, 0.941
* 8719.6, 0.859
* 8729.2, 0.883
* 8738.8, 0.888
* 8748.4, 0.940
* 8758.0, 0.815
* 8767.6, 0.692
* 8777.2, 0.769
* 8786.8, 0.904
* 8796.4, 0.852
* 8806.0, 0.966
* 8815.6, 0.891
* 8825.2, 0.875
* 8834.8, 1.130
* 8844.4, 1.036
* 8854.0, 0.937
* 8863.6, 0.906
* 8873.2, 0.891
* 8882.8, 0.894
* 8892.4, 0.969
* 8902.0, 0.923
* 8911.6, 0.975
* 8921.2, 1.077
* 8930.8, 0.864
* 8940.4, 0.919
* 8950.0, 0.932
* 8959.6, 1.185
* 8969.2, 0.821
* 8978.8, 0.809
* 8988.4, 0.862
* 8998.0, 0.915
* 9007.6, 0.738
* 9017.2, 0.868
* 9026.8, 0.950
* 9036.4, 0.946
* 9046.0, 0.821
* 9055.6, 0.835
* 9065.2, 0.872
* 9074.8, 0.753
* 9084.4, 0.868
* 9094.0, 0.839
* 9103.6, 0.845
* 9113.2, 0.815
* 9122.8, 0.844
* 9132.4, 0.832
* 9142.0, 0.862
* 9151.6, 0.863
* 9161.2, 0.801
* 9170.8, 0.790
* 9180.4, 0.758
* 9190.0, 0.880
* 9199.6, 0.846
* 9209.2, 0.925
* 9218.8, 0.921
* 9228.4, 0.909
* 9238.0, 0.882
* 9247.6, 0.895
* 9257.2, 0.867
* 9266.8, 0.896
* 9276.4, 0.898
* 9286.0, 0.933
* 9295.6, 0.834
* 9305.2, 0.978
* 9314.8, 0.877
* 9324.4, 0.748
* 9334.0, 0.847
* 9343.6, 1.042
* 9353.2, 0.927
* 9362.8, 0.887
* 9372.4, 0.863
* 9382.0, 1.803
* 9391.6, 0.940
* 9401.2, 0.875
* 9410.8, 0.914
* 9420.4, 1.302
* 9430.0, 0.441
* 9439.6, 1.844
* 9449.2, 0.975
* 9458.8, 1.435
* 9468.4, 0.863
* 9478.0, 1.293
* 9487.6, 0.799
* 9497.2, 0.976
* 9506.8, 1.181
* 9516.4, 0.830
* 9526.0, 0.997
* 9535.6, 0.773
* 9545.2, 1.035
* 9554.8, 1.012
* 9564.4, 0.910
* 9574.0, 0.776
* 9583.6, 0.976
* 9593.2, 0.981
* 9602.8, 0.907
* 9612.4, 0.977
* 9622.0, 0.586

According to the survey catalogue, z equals 0.66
